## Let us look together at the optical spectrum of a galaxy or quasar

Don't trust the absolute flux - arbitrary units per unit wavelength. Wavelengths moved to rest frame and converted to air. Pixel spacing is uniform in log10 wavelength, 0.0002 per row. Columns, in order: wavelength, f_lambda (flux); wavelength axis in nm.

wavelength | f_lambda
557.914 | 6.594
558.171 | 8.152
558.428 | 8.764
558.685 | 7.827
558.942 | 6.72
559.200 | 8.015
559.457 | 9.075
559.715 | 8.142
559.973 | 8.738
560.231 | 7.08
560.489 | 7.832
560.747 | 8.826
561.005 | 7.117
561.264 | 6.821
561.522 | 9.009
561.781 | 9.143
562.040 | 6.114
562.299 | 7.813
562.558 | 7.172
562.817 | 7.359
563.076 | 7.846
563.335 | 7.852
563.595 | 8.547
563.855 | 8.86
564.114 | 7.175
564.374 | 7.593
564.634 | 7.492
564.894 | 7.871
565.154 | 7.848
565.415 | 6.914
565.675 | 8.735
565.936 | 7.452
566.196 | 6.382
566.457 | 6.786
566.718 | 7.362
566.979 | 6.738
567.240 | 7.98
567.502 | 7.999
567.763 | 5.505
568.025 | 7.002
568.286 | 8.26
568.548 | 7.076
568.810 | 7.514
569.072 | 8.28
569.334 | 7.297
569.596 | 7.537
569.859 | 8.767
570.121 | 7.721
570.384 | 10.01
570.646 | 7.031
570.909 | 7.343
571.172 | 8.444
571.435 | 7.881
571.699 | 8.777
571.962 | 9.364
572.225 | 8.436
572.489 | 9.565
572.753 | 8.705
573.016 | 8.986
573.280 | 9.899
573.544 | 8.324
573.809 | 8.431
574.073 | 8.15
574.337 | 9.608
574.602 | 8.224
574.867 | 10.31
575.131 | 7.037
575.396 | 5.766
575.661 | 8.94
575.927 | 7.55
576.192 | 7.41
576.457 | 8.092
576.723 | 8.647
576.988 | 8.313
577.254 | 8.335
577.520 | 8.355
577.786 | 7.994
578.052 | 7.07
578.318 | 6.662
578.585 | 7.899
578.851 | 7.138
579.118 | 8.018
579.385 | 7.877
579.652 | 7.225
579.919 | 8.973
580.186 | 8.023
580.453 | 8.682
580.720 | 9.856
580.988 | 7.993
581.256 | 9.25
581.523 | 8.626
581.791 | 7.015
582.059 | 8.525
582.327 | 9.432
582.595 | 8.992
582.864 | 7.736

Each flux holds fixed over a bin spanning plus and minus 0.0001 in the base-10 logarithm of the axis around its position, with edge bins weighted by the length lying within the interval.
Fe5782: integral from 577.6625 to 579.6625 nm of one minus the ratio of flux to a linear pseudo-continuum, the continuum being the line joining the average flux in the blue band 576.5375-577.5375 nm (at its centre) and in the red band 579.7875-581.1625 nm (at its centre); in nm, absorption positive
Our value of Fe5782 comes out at 0.246 nm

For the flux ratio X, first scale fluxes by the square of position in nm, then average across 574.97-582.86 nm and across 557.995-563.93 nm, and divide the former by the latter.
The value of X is 1.08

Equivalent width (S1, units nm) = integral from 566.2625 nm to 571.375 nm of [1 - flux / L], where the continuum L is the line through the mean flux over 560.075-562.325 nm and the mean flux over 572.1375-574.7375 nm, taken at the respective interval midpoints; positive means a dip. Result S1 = 0.51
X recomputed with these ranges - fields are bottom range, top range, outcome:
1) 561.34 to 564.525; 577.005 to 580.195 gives 1.05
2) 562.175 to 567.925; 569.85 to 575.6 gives 1.16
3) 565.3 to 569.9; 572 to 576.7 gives 1.17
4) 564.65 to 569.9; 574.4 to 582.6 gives 1.14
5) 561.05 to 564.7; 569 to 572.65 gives 1.10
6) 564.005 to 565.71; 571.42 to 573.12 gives 1.20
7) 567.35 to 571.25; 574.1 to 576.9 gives 1.08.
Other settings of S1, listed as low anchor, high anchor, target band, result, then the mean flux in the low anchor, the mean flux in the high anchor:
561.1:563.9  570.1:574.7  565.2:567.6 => 0.22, 7.83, 8.63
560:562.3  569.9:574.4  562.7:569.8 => 0.55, 7.79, 8.62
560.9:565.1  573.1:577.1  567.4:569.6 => 0.18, 7.74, 8.32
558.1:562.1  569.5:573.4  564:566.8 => 0.28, 7.99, 8.57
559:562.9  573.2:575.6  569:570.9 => 0.04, 7.87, 8.4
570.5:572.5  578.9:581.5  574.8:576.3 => 0.11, 8.3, 8.4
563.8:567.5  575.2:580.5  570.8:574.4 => -0.47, 7.5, 7.82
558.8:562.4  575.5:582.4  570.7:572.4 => -0.07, 7.89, 8.13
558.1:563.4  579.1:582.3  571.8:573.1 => -0.13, 7.87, 8.39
